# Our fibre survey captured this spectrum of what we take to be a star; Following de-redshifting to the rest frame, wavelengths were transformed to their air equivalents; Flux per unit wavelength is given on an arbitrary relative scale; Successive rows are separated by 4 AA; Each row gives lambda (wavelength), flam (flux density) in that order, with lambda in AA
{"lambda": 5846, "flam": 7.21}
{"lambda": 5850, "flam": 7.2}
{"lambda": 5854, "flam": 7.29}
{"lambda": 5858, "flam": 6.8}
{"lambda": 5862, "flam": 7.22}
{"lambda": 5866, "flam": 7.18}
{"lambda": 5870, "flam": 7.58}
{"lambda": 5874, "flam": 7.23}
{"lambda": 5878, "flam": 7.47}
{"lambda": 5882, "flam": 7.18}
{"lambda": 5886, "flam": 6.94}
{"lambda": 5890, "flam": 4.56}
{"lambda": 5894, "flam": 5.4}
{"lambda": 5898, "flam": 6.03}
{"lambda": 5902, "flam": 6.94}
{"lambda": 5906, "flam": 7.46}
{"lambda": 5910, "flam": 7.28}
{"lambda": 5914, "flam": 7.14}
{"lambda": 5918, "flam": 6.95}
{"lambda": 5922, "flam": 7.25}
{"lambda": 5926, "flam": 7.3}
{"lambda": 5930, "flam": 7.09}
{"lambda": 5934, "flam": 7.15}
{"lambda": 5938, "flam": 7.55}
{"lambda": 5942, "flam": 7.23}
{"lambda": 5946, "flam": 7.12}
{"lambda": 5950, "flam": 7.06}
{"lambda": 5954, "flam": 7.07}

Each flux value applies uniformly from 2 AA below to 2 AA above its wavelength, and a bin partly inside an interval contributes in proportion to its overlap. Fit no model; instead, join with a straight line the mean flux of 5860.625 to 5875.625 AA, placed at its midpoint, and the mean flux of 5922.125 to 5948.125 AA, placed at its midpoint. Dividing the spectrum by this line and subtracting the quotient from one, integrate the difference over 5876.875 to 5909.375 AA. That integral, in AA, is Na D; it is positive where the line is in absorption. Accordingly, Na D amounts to 3.5 AA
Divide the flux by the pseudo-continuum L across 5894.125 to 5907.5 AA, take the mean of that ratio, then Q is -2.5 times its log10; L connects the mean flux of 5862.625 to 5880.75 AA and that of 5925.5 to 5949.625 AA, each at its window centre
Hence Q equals 0.11 mag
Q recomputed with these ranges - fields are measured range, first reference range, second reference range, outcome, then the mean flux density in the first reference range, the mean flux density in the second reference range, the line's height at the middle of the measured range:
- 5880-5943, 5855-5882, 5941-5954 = 0.053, 7.24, 7.12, 7.18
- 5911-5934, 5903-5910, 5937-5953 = 0.020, 7.33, 7.21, 7.28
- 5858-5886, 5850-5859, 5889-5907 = -0.087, 7.11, 6.09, 6.7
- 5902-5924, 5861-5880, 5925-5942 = 0.015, 7.34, 7.27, 7.29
